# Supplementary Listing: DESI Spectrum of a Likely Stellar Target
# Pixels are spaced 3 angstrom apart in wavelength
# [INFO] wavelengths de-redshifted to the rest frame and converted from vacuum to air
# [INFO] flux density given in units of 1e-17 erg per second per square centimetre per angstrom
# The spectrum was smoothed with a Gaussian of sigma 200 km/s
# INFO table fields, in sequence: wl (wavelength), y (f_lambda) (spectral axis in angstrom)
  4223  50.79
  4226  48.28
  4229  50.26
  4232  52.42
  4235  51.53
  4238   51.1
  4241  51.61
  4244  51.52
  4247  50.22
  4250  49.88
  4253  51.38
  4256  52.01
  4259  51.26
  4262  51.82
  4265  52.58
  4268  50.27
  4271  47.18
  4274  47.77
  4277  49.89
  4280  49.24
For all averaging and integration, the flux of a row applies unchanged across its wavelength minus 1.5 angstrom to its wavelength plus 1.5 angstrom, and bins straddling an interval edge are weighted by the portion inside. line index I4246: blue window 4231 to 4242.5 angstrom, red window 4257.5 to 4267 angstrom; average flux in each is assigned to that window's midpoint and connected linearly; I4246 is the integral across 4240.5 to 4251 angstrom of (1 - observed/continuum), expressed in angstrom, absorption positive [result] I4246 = 0.2 angstrom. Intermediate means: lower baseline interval 51.6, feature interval 50.8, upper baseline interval 51.8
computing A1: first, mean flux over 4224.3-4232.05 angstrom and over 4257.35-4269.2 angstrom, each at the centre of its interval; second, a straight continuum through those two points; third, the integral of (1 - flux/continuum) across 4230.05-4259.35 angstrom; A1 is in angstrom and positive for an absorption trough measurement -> -0.3 angstrom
